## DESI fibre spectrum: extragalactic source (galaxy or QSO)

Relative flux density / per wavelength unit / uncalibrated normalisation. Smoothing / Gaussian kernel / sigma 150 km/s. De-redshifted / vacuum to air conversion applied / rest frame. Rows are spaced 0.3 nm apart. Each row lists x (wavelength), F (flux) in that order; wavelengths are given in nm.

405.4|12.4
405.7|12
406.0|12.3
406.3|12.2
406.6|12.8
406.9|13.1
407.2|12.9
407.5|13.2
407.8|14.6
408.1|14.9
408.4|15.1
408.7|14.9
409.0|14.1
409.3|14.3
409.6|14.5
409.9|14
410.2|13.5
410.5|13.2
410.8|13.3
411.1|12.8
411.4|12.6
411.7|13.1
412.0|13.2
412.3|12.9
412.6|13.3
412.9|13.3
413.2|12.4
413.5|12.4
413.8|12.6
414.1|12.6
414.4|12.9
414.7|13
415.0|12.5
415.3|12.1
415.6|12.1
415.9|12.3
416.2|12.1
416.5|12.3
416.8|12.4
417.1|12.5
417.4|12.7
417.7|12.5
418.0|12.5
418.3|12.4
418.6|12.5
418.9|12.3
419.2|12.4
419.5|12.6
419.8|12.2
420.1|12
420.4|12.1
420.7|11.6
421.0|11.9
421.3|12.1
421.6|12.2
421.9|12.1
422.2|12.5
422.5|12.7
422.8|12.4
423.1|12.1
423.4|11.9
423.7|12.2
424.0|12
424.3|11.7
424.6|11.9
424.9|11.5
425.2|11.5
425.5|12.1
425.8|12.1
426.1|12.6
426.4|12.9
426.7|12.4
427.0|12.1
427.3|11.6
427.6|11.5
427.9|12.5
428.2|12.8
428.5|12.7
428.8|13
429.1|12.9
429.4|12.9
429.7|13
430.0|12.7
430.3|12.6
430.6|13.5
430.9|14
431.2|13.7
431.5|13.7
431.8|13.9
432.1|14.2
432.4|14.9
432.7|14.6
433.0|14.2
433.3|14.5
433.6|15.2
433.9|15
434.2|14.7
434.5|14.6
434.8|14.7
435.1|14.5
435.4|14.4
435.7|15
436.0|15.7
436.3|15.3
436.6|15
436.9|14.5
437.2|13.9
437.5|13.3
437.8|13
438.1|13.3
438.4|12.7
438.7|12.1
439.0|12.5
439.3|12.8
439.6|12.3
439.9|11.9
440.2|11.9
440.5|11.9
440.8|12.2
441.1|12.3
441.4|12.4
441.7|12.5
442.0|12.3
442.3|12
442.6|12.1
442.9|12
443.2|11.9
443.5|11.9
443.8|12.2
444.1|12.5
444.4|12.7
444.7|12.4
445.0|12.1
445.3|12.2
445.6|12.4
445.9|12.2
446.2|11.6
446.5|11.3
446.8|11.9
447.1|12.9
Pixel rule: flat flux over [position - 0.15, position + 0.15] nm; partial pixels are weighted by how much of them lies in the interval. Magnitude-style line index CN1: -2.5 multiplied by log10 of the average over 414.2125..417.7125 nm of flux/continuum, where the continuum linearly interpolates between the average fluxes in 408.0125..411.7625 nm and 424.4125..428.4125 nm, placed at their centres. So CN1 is 0.07 mag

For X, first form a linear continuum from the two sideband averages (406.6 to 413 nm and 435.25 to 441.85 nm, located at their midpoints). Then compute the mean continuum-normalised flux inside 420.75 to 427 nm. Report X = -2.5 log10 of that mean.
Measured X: 0.11 mag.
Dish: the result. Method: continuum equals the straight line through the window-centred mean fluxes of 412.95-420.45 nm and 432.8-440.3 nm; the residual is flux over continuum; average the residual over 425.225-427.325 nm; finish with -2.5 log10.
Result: 0.08 mag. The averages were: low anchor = 12.4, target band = 12.3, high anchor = 13.9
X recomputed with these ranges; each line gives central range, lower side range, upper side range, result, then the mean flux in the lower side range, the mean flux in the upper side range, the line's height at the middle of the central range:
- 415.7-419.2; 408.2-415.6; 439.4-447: 0.06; 13.3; 12.1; 13.1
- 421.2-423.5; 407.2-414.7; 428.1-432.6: 0.10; 13.5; 13.4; 13.4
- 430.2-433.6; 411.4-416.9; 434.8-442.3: -0.08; 12.6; 13.2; 13.1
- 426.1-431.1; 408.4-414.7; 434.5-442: 0.05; 13.3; 13.3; 13.3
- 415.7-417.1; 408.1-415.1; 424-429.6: 0.06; 13.4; 12.3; 13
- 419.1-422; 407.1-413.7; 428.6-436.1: 0.14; 13.6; 14.1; 13.8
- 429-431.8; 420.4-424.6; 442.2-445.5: -0.10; 12.1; 12.2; 12.1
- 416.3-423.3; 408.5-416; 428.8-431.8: 0.08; 13.1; 13.2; 13.2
